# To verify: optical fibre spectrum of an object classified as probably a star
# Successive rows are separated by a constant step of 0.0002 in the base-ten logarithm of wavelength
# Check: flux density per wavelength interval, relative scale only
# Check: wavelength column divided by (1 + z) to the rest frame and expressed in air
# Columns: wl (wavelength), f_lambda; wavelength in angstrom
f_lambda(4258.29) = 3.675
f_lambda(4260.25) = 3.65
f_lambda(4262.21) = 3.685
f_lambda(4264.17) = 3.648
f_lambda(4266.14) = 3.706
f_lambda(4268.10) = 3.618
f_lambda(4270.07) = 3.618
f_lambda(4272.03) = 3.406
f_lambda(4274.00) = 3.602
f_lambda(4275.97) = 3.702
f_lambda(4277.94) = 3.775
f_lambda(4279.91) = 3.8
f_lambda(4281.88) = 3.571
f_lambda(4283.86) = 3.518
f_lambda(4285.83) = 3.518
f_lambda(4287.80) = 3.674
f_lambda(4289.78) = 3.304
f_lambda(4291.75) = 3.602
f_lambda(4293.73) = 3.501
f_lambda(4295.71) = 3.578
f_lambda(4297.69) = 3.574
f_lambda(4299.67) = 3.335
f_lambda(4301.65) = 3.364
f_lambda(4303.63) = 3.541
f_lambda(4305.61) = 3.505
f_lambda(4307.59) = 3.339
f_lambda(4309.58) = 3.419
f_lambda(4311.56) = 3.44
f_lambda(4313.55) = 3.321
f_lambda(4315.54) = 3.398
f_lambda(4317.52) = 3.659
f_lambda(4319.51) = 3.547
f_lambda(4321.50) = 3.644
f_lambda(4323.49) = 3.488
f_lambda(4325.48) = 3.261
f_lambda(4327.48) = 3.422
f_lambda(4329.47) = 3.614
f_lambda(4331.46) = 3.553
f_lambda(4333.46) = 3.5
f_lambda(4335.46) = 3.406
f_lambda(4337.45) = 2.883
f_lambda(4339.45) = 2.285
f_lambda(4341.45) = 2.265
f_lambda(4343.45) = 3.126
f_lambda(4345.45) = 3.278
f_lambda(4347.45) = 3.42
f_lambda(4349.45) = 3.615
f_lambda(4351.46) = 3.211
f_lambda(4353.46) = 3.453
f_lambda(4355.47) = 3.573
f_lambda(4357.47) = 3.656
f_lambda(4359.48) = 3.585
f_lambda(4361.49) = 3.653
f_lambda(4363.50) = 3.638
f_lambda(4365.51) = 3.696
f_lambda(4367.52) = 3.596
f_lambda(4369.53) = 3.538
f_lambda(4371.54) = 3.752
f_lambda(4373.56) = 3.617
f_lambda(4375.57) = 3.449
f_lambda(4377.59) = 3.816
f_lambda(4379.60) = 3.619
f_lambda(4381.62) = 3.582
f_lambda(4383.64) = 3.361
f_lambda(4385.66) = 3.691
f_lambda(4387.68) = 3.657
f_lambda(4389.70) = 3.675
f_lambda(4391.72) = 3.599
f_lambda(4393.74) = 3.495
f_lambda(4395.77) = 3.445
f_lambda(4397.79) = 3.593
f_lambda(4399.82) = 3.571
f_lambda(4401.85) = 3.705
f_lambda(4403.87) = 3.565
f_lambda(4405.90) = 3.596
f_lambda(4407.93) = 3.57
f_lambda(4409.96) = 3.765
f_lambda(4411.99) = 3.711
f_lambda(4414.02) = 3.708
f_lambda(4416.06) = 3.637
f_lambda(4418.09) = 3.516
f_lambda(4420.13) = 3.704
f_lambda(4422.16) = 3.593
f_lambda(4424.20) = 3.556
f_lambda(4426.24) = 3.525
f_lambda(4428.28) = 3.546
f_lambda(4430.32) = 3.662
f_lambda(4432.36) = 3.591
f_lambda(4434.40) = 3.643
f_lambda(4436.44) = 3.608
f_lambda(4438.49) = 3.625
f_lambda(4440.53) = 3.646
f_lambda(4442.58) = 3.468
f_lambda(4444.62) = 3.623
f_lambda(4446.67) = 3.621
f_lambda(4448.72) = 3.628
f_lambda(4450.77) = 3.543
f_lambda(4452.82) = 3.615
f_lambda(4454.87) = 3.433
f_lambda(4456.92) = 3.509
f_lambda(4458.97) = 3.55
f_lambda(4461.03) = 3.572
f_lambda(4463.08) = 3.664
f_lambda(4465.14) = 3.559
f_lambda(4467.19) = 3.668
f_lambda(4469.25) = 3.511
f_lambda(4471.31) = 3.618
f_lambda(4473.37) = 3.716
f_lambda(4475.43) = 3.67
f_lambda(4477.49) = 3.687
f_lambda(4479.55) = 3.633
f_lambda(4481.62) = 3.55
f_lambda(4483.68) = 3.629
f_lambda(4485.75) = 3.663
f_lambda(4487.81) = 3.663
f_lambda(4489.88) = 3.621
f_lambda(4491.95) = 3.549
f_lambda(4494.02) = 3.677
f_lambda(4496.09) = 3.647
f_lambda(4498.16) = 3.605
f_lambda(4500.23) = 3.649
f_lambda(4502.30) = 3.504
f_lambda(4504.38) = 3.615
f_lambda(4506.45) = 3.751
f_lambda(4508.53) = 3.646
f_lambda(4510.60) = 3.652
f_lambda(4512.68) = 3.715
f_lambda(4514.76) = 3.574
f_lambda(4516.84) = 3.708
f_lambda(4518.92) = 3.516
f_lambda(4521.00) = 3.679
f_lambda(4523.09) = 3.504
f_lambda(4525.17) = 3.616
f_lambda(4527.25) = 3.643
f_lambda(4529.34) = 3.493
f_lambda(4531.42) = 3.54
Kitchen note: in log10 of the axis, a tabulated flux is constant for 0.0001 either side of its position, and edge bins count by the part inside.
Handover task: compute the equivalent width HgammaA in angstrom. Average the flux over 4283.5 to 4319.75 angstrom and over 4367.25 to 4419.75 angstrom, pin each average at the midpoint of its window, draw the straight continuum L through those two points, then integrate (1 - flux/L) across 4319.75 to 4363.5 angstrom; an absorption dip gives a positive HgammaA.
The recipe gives 2.4 angstrom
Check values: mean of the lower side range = 3.48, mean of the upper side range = 3.61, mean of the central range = 3.34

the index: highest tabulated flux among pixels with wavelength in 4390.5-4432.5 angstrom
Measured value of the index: 3.765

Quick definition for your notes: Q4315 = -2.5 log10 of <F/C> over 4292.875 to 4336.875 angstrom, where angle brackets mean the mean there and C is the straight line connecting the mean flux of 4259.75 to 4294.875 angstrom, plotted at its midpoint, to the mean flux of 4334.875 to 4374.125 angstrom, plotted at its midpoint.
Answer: 0.005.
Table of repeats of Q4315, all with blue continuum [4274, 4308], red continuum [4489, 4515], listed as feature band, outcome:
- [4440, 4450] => 0.01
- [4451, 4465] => 0.02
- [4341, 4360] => 0.07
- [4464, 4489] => 0.00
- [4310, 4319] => 0.03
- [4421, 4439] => 0.00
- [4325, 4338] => 0.05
